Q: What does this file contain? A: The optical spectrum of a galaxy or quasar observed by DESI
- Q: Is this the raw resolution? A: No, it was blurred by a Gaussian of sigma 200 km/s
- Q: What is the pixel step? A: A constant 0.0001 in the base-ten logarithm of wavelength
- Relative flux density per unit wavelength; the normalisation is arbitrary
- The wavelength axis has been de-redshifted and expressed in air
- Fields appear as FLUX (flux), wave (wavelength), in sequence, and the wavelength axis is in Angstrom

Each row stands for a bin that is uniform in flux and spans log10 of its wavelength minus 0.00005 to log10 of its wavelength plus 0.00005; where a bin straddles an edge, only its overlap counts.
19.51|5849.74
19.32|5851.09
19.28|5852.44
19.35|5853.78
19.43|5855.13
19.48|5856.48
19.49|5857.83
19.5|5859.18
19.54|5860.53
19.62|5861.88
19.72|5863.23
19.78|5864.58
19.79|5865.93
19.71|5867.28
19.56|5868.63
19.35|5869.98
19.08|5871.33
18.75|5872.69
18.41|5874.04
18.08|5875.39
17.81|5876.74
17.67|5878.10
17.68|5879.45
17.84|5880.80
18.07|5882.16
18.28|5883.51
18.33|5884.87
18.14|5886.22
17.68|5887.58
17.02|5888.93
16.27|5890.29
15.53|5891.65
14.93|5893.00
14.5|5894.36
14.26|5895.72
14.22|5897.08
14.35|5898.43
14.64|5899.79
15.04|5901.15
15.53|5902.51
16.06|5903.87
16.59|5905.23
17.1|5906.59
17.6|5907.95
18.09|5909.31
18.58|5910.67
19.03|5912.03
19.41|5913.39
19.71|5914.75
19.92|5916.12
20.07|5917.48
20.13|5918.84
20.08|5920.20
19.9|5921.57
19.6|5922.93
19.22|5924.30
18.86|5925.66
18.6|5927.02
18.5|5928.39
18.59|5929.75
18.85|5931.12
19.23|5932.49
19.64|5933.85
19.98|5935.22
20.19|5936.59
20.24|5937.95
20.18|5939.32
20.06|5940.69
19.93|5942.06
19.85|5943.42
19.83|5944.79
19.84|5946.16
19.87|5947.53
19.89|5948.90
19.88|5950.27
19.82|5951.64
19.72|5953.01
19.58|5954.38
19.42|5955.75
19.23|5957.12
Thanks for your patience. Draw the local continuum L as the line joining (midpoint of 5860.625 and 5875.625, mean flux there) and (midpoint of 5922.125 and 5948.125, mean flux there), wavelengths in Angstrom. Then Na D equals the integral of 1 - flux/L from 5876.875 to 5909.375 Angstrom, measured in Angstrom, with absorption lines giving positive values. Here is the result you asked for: 4.9 Angstrom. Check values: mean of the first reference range 19.3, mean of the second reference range 19.5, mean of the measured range 16.5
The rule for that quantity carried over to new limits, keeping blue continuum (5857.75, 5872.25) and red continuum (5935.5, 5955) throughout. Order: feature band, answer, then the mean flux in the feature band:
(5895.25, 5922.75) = 3.0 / 17.6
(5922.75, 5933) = 0.5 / 18.9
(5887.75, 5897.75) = 2.2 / 15.4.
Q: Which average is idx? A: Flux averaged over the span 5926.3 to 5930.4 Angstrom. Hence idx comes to 18.6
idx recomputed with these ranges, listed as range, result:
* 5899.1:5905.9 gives 15.6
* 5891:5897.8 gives 14.7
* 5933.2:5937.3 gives 19.9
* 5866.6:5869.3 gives 19.6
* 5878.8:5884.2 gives 18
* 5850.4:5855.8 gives 19.3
